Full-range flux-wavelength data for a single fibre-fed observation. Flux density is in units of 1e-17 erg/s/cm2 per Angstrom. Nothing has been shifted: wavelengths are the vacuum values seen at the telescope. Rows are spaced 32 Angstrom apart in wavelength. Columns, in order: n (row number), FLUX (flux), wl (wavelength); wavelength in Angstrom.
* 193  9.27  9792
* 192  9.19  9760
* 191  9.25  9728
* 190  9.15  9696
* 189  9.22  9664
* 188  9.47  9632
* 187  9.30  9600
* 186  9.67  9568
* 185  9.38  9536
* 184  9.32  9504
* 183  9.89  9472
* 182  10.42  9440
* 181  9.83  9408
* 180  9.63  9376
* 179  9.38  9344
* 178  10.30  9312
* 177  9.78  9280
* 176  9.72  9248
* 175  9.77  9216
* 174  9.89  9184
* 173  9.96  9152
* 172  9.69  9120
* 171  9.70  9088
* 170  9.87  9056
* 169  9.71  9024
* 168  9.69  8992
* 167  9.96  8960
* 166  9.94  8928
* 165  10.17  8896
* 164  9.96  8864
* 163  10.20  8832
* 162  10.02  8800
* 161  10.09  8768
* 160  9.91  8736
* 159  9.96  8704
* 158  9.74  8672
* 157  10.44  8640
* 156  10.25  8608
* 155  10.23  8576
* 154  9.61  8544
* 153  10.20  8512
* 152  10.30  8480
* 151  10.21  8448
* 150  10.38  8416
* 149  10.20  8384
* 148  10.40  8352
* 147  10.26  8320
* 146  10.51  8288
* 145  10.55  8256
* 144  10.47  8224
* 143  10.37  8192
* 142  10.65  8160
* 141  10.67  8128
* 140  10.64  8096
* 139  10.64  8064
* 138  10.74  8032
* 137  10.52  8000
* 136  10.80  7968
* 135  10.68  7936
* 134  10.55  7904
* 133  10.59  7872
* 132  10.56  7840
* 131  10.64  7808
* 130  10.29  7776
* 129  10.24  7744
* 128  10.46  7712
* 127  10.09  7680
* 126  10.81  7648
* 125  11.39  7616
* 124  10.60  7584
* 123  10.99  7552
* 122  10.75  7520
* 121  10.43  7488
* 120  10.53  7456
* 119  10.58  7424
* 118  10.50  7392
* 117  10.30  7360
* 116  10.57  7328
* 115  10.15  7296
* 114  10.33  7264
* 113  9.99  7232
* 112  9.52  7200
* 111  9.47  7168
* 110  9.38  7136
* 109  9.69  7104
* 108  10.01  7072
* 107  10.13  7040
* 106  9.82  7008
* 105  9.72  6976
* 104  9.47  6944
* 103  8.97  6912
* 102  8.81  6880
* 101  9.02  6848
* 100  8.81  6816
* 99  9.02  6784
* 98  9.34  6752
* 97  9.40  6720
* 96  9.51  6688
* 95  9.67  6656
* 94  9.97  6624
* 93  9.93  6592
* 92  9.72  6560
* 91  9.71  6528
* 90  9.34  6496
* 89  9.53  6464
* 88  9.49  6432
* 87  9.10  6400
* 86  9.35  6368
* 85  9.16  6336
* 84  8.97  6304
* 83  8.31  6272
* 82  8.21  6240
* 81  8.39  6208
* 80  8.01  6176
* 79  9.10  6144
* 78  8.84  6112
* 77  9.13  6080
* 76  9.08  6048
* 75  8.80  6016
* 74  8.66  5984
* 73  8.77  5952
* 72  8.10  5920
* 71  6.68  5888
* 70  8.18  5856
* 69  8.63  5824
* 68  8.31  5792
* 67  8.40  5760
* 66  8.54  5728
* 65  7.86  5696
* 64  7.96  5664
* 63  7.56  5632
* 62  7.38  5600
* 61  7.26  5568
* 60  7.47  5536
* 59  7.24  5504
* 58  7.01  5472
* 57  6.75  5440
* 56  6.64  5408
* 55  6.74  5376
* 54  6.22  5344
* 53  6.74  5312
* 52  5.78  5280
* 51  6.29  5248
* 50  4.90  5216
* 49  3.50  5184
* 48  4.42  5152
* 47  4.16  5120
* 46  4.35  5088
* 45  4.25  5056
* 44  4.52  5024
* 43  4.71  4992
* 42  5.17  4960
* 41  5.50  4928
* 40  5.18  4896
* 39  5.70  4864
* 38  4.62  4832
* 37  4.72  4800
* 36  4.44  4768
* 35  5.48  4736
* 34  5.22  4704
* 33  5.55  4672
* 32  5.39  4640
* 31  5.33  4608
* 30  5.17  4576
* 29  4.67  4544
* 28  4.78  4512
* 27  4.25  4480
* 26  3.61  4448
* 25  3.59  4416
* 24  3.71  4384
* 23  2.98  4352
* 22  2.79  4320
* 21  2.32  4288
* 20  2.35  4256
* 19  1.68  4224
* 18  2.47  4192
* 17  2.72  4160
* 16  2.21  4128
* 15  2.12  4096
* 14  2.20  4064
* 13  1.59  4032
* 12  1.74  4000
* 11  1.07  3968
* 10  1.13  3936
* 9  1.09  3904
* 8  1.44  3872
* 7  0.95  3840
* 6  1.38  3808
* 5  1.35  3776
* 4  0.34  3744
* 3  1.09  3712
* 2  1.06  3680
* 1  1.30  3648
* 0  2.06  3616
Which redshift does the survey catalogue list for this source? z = 0.00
